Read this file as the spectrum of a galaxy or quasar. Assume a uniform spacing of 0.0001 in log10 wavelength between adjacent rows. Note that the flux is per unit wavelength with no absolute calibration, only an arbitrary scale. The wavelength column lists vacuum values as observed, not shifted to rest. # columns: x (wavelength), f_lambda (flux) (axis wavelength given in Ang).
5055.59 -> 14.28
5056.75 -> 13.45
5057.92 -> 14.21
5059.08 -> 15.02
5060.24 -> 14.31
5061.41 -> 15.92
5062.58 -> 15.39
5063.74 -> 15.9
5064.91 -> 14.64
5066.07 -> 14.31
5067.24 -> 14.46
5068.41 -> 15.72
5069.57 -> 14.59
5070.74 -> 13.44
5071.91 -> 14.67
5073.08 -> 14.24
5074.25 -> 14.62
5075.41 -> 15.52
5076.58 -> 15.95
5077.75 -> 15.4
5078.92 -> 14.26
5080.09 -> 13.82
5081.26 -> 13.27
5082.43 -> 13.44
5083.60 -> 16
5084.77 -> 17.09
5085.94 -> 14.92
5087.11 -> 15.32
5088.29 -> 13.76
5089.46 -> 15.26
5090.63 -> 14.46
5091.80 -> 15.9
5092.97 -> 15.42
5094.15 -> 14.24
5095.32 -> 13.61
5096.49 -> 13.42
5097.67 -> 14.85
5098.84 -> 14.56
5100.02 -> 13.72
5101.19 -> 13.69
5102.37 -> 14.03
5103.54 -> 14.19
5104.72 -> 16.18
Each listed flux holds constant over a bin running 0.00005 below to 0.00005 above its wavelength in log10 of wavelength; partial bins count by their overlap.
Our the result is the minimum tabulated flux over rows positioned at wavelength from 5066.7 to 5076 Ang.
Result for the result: 13.44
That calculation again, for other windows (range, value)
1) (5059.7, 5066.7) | 14.31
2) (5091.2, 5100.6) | 13.42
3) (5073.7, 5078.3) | 14.62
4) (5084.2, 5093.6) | 13.76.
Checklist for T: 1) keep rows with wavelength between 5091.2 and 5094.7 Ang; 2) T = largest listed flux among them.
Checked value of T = 15.9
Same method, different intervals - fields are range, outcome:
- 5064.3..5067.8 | 14.64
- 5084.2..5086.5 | 17.09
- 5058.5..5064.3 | 15.92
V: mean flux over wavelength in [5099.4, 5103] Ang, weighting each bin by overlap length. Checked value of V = 13.8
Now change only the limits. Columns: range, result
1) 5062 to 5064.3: 15.7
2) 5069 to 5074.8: 14.3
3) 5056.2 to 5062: 14.6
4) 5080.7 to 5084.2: 14.3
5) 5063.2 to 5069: 15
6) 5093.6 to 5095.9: 13.9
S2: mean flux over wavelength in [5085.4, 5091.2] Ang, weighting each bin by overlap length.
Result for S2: 14.7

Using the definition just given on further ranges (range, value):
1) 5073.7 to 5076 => 15.1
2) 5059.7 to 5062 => 15.1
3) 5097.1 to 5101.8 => 14.2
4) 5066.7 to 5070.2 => 14.9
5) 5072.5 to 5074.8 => 14.4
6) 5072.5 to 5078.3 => 15.2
